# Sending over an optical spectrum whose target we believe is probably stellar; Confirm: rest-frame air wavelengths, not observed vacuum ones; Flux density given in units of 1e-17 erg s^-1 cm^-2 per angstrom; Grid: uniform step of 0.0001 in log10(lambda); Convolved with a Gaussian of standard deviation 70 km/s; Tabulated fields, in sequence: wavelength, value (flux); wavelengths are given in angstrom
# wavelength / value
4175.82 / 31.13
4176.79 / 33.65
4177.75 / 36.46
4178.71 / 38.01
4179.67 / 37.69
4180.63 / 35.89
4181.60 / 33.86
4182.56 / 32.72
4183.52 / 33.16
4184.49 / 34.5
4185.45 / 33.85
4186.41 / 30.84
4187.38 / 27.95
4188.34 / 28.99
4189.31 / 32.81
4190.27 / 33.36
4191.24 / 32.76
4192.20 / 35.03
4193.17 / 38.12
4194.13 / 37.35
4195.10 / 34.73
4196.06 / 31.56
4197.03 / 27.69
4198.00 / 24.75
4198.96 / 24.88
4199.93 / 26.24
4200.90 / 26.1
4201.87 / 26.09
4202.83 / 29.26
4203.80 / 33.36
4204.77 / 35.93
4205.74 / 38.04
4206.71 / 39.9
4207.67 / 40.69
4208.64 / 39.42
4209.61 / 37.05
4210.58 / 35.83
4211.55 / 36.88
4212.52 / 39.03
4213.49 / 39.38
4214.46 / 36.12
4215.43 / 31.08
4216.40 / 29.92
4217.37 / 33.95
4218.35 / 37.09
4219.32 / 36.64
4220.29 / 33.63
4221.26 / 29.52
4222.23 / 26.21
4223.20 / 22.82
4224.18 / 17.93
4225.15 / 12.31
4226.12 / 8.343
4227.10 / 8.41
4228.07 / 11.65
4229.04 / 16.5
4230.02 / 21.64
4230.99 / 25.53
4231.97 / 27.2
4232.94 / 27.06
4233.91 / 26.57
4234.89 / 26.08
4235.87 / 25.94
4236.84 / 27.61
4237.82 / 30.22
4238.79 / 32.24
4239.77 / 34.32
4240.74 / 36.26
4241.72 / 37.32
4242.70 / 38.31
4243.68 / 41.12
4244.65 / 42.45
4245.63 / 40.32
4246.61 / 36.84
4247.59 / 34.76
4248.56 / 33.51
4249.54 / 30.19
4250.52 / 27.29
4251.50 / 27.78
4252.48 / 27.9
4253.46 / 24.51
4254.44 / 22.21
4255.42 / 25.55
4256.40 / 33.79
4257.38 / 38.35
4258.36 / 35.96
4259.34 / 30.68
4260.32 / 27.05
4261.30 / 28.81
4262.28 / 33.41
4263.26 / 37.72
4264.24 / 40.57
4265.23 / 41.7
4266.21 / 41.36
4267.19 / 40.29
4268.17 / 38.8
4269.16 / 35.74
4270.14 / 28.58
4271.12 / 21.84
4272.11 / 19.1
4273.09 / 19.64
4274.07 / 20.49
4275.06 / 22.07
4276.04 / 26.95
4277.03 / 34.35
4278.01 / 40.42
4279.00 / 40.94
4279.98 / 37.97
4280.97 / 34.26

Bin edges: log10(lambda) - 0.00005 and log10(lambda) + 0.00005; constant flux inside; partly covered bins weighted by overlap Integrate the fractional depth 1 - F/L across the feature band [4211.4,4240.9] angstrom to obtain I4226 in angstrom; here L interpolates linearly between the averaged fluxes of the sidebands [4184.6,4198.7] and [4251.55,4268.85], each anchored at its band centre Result 5.0 angstrom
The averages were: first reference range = 32.1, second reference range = 33.3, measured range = 27.1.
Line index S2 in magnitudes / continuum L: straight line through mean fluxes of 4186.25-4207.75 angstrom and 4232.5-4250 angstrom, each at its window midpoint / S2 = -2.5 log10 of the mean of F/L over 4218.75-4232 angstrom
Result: 0.47 mag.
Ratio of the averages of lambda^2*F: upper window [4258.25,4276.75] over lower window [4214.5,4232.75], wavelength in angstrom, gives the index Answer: 1.31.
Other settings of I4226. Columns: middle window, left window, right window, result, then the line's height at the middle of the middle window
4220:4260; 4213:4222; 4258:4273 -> 6.3 angstrom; 33.5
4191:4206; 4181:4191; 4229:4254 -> 0.3 angstrom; 32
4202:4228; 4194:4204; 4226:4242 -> -3.2 angstrom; 27.1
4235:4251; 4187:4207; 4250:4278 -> -1.6 angstrom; 30.9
